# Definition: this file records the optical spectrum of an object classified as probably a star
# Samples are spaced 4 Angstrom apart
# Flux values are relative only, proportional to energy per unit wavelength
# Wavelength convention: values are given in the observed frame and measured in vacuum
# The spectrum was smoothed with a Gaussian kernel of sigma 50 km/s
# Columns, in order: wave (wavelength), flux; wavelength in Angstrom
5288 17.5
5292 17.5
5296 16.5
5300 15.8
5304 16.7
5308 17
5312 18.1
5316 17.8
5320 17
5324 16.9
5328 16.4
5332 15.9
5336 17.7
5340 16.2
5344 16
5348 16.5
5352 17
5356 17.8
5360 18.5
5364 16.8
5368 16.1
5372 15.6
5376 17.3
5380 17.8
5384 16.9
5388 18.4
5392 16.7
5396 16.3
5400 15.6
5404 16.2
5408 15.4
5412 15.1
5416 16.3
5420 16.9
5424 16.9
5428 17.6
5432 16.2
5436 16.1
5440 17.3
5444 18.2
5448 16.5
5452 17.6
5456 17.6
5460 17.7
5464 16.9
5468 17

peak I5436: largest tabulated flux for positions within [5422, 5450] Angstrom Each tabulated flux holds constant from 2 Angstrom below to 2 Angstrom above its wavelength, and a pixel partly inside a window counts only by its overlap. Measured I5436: 18.2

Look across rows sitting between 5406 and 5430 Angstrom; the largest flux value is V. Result 17.6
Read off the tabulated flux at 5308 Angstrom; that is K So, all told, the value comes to 17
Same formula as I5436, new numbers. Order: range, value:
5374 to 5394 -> 18.4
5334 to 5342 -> 17.7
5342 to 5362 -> 18.5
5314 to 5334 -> 17.8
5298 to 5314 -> 18.1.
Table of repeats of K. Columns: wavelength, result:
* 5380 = 17.8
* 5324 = 16.9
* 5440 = 17.3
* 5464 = 16.9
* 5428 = 17.6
